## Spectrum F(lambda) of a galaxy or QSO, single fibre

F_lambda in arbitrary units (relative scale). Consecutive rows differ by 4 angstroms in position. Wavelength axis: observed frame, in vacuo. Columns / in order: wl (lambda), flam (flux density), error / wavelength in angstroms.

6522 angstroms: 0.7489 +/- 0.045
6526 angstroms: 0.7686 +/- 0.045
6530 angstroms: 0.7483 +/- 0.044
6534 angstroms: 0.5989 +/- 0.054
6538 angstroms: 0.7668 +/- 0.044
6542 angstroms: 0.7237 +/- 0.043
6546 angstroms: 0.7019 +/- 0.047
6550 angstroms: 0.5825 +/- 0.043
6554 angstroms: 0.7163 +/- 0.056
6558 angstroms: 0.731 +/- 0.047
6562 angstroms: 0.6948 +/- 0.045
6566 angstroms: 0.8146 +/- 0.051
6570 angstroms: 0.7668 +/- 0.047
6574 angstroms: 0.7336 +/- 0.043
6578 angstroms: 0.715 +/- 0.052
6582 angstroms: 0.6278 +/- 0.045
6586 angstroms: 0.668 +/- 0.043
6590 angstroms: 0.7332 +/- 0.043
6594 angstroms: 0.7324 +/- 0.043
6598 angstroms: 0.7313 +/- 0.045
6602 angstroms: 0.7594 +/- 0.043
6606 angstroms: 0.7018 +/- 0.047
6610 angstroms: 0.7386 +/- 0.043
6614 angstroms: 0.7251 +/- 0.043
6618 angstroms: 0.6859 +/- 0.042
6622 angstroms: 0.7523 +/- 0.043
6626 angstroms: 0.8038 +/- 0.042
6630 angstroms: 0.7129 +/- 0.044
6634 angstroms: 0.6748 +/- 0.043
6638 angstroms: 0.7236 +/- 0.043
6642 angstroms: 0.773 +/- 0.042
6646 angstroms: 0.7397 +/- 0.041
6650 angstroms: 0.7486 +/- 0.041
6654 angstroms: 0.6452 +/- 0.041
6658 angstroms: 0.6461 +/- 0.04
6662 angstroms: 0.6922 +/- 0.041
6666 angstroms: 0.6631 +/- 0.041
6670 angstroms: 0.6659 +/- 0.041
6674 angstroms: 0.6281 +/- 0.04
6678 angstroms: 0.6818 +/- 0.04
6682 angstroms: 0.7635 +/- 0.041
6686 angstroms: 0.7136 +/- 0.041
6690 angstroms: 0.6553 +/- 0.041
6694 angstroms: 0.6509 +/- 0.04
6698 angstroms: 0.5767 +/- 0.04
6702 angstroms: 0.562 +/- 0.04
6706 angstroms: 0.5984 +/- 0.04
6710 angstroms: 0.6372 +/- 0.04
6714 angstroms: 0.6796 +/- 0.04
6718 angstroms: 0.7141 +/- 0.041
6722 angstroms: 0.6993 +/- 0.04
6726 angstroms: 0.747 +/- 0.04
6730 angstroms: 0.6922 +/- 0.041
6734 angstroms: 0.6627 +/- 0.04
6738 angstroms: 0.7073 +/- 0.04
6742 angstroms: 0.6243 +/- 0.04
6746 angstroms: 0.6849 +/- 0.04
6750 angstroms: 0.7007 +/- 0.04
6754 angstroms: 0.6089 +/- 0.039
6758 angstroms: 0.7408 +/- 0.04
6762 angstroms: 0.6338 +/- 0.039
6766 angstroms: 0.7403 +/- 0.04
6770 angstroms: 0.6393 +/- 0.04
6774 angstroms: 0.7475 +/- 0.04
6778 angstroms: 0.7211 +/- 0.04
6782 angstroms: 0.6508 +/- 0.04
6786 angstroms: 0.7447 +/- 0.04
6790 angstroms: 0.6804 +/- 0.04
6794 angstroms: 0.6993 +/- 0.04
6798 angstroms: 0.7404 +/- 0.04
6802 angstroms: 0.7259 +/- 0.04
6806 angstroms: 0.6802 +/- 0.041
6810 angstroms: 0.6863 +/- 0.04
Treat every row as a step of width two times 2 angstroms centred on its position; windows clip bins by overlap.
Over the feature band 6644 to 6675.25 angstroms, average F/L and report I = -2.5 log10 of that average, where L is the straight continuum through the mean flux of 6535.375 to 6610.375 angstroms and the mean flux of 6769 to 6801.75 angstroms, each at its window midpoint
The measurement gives 0.05 mag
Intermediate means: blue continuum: 0.716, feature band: 0.68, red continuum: 0.706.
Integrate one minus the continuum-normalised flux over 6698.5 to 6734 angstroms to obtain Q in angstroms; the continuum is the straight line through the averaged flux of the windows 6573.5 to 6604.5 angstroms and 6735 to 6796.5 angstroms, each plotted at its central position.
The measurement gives 1.7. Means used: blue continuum 0.711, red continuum 0.688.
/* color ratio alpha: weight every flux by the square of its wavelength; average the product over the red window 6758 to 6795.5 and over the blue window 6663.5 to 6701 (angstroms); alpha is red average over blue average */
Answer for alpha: 1.1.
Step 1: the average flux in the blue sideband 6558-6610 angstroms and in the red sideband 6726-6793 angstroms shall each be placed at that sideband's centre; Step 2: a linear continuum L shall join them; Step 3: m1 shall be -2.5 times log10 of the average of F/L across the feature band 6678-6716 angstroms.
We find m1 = 0.08 mag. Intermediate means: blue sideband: 0.724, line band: 0.65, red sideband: 0.688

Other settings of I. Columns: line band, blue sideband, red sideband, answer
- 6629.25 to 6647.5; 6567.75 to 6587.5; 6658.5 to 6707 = -0.08 mag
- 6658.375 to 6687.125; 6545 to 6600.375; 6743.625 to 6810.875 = 0.03 mag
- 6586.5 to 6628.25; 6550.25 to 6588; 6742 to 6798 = -0.04 mag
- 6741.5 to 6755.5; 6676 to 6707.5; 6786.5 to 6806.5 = 0.04 mag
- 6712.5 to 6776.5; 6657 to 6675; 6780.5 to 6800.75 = 0.00 mag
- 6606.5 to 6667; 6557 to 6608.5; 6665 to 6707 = -0.05 mag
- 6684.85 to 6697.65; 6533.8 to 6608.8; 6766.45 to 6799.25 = 0.08 mag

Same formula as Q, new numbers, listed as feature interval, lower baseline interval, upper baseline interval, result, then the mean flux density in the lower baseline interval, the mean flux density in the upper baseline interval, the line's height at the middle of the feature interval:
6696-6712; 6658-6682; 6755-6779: 2.1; 0.673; 0.699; 0.682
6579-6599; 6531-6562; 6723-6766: -0.2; 0.691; 0.683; 0.689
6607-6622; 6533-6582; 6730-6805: -0.3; 0.711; 0.692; 0.706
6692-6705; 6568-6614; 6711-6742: 1.9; 0.719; 0.693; 0.699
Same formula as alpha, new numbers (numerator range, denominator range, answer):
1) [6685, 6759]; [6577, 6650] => 0.95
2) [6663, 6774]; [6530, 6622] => 0.98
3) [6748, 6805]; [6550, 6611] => 1.03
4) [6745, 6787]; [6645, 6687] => 1.03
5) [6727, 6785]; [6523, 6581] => 1.01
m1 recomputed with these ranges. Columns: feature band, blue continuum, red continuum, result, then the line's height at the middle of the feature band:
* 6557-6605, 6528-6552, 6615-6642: -0.03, 0.706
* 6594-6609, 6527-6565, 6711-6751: -0.05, 0.698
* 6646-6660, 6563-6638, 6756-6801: 0.05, 0.72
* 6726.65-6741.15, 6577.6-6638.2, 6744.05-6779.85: 0.01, 0.696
